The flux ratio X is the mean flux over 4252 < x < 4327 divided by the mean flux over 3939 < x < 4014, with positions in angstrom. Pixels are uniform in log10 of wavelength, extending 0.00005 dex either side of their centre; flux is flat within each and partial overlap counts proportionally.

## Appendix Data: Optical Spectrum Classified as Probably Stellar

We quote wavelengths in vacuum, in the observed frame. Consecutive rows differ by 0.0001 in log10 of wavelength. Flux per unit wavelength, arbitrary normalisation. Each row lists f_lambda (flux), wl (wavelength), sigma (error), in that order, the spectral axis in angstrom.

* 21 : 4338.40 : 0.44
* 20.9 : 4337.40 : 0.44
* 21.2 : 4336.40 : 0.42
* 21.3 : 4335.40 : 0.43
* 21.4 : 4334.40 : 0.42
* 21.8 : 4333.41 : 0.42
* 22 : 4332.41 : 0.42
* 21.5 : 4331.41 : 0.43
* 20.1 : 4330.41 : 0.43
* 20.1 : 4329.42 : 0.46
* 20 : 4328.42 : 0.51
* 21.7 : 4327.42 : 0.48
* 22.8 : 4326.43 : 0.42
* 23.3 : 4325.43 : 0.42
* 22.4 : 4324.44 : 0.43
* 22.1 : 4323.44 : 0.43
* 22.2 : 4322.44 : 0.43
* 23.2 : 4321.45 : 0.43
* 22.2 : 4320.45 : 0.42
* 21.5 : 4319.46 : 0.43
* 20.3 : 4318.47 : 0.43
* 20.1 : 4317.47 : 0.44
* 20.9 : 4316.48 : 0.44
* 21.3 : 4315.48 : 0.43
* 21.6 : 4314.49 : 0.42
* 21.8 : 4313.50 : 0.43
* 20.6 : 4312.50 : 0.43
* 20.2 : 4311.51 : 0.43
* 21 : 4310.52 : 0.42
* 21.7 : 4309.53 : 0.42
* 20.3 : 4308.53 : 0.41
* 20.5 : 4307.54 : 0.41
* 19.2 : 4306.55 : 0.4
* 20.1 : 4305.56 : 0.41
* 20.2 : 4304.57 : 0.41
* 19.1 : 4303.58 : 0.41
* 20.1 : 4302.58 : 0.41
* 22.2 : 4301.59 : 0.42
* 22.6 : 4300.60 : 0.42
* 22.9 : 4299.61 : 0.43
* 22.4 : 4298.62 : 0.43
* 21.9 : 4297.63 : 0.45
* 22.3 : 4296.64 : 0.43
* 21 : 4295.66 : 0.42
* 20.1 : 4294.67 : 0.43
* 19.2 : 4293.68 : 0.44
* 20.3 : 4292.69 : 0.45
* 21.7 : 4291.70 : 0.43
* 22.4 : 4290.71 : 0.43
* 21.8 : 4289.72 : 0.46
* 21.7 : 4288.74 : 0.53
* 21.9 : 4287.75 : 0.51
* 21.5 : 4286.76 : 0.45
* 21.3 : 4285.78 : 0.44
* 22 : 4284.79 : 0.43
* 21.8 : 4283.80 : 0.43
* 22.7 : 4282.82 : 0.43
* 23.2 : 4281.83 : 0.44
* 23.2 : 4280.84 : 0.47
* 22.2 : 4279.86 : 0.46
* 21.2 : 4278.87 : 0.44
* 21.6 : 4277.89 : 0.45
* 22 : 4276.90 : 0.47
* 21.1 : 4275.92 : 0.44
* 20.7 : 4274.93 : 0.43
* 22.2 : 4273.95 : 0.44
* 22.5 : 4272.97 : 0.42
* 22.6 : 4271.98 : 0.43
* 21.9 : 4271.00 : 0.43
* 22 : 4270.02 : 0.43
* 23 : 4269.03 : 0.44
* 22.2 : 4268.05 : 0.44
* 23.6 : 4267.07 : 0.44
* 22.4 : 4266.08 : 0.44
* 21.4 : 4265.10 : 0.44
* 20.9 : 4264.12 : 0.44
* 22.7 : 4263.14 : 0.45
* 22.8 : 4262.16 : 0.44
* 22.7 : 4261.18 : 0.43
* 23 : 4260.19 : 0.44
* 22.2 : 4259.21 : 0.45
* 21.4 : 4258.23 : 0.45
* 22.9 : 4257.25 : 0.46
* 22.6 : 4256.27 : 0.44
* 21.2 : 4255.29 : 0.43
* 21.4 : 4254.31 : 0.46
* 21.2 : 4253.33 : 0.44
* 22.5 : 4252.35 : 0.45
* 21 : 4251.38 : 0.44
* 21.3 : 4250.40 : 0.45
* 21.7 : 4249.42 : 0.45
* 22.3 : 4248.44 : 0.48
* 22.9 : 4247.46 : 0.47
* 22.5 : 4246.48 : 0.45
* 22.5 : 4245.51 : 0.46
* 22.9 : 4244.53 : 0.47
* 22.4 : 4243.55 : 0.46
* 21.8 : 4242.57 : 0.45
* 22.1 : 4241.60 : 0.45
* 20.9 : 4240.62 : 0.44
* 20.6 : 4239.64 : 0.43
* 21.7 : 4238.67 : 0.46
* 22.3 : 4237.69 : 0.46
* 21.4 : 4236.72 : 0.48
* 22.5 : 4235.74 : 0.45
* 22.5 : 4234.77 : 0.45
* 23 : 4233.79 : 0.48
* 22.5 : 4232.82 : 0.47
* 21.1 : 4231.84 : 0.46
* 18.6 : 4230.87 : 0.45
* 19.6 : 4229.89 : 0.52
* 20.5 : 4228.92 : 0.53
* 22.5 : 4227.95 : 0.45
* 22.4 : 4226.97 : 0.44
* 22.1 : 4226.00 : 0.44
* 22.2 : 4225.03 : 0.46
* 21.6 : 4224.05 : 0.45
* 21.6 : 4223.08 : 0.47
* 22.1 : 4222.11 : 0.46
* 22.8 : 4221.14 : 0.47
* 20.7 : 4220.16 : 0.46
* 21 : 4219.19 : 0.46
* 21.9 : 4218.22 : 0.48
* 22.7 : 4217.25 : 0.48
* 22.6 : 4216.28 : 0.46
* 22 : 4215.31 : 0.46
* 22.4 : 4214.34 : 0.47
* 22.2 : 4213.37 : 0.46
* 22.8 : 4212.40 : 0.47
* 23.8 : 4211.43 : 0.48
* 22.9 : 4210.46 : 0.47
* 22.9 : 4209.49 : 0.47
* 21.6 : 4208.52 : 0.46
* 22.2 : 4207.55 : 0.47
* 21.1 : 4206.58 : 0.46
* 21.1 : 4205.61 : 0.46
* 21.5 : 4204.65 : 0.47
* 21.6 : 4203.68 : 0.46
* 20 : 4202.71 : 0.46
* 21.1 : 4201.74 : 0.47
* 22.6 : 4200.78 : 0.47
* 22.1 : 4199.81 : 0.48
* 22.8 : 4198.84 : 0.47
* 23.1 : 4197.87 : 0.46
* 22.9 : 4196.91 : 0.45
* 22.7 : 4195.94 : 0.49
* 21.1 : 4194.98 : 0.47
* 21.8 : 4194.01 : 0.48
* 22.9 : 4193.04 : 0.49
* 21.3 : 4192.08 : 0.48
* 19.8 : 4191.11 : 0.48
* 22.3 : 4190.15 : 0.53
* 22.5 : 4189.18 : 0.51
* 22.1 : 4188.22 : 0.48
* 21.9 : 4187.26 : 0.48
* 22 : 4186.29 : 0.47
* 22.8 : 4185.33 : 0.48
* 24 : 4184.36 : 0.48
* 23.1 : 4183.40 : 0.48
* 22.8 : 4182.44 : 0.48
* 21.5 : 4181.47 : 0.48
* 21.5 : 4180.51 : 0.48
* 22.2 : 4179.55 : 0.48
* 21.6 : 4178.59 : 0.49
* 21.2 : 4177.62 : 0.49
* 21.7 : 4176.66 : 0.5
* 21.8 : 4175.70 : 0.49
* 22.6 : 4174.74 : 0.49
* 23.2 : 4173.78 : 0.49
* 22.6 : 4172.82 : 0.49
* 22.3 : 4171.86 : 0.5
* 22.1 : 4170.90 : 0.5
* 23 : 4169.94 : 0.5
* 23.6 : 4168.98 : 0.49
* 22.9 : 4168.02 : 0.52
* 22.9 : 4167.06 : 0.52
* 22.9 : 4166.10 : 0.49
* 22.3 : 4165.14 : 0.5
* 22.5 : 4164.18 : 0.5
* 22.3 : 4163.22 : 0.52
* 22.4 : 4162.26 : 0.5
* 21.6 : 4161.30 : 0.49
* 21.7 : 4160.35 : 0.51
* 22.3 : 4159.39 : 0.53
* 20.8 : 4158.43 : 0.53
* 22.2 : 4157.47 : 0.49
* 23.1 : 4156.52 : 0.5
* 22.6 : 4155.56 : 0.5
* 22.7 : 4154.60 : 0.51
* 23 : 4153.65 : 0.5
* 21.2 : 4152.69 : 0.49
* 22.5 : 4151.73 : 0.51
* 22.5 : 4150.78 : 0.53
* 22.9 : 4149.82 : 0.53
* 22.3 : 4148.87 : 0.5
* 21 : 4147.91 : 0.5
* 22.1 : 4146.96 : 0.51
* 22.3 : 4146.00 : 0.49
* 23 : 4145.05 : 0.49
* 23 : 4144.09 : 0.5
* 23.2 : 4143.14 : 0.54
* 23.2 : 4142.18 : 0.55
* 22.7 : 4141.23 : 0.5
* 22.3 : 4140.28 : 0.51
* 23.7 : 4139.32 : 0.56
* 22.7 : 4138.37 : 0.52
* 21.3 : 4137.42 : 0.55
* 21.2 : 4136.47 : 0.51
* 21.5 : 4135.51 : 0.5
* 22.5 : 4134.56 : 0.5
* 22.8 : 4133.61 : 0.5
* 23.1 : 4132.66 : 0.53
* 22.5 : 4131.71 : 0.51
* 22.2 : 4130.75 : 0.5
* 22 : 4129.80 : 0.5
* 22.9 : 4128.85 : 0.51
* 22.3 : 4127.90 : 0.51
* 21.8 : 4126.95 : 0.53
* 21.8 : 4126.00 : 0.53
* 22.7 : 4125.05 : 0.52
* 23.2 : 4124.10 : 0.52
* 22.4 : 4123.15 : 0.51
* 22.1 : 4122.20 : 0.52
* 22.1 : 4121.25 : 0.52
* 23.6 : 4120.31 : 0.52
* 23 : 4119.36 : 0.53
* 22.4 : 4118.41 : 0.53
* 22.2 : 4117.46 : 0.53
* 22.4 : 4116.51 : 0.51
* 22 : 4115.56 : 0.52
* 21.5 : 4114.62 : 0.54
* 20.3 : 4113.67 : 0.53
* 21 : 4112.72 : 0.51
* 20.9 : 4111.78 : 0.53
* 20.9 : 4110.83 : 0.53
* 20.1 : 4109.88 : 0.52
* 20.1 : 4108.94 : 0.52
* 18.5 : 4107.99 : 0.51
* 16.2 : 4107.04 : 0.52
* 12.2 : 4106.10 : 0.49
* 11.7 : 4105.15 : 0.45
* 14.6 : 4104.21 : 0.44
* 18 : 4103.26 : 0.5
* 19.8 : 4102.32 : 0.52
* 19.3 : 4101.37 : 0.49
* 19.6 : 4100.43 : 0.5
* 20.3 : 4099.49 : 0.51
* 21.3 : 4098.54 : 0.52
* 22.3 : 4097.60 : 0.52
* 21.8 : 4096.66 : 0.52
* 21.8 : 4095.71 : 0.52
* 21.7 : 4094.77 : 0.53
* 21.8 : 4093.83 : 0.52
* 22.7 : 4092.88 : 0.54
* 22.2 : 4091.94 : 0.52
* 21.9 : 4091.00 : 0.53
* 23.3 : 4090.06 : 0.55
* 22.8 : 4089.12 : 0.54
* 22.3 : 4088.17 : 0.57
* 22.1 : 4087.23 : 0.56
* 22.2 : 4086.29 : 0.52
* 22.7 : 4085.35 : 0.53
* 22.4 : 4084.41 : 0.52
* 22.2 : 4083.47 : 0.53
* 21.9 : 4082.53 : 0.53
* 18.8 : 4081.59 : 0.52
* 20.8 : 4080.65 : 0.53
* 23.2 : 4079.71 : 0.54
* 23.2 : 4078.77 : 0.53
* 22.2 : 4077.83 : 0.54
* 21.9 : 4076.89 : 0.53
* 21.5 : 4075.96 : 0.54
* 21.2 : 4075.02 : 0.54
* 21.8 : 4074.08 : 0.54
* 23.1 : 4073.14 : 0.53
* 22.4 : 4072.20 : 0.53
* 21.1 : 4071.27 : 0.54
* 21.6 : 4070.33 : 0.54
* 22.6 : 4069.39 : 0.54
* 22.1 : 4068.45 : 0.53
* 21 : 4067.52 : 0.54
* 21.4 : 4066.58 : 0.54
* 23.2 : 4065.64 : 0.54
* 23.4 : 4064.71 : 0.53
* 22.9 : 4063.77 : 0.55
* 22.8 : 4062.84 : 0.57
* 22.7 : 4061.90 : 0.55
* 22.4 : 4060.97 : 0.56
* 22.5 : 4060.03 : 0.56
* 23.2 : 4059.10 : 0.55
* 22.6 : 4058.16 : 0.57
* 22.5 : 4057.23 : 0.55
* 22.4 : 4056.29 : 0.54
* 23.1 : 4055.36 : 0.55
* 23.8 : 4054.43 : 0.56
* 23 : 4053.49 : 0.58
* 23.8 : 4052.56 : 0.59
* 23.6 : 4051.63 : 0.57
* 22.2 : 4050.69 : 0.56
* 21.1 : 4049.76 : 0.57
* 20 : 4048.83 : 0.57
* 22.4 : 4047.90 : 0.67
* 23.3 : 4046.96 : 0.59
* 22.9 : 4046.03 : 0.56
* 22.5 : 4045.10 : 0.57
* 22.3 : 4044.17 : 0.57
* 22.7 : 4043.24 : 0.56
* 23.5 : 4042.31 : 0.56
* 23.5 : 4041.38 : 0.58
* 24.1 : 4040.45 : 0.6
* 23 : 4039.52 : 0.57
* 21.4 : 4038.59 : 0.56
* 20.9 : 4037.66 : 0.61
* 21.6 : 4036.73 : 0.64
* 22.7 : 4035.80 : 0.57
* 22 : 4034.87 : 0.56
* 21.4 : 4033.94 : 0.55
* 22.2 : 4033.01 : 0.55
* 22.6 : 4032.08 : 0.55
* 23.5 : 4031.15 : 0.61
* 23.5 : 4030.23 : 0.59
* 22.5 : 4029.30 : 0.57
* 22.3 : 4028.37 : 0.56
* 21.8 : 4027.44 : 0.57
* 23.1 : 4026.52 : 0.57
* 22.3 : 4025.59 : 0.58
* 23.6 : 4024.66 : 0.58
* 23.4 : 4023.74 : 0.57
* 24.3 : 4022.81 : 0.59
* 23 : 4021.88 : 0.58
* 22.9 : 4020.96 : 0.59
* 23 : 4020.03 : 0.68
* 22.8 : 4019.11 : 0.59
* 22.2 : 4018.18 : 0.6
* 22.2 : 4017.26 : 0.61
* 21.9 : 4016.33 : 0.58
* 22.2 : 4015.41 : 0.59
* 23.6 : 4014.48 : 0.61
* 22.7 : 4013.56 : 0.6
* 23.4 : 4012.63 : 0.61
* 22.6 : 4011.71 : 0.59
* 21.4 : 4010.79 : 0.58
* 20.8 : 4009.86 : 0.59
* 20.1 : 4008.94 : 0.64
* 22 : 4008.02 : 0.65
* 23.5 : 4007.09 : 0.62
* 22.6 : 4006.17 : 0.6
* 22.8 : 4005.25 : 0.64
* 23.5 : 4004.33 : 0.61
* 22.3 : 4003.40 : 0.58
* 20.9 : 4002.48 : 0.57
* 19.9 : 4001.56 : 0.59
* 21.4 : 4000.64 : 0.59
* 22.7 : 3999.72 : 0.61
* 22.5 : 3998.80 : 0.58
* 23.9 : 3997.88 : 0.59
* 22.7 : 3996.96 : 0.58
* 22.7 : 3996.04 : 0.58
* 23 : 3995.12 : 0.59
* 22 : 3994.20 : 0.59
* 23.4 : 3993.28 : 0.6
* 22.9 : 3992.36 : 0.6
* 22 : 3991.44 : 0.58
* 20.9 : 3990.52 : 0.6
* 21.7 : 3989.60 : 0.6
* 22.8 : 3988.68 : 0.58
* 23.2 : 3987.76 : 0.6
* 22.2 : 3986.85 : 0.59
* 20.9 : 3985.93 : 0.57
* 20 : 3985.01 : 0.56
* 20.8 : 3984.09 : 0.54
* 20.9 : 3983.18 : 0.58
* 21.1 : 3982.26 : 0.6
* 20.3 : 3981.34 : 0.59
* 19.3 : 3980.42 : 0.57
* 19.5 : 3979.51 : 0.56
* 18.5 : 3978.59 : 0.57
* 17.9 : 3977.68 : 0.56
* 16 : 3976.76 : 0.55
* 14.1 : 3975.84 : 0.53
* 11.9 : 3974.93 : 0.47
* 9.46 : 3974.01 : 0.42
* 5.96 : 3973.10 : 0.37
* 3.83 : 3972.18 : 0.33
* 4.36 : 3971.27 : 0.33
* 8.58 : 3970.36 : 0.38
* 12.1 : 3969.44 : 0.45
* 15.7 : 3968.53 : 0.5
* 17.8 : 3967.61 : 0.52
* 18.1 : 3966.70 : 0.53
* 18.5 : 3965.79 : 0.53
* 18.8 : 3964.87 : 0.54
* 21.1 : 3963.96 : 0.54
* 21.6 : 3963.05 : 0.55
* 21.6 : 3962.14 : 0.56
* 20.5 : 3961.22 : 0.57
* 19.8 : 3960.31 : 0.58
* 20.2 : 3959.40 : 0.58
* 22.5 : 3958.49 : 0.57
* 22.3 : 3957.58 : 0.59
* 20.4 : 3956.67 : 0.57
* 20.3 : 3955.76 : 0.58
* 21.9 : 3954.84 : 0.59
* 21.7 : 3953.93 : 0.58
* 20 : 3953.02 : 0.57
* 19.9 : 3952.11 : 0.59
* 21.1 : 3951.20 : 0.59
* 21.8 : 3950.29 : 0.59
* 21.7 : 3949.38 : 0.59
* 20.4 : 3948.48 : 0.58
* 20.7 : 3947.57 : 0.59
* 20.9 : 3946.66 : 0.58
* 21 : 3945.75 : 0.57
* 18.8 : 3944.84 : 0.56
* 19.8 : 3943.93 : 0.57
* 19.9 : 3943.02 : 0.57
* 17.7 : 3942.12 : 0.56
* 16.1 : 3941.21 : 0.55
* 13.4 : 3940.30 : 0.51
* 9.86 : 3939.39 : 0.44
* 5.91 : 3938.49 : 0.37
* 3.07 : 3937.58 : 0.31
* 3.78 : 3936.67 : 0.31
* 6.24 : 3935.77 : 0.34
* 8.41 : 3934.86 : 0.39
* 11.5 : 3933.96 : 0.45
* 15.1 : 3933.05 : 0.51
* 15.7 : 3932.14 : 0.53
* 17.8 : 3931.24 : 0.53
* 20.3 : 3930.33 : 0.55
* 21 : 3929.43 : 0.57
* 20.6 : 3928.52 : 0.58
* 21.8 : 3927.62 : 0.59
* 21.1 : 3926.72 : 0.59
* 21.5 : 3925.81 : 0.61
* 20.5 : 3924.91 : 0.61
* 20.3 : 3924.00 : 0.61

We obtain 1.11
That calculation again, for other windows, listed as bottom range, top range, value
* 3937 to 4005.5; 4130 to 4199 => 1.19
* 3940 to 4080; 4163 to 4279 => 1.05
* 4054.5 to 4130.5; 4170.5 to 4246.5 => 1.02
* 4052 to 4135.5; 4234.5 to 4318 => 1.00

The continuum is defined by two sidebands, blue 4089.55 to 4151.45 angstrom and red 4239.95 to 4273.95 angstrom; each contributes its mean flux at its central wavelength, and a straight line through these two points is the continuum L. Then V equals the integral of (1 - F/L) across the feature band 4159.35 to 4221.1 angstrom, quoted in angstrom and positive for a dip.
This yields -1.2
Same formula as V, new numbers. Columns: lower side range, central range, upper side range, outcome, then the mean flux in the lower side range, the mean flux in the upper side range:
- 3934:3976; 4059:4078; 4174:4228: -3.4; 16.1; 22.1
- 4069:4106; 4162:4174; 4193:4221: -0.5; 21.1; 22.1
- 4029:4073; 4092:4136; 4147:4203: 2.8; 22.5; 22.2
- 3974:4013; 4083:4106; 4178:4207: 0.8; 21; 22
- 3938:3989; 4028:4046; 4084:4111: -3.2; 17.9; 20.2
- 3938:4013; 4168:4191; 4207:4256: -1.0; 19.3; 21.9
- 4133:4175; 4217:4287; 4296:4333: -0.6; 22.4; 21.3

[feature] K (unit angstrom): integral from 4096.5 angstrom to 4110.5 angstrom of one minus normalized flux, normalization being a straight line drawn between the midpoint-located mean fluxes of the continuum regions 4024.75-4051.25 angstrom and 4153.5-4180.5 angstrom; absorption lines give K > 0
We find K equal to 2.5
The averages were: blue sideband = 22.4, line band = 18.3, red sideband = 22.3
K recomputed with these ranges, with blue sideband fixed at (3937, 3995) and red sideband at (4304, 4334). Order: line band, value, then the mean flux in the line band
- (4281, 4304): -0.67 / 21.6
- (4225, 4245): -1.17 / 21.7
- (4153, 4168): -1.91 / 22.4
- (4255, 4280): -1.62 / 22.1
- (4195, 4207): -0.99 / 21.9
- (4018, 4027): -2.16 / 23.1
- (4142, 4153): -1.51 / 22.4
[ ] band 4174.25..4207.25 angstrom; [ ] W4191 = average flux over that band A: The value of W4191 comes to 22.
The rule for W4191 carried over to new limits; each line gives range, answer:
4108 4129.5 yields 21.8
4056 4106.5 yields 21.4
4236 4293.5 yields 22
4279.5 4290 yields 22.1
